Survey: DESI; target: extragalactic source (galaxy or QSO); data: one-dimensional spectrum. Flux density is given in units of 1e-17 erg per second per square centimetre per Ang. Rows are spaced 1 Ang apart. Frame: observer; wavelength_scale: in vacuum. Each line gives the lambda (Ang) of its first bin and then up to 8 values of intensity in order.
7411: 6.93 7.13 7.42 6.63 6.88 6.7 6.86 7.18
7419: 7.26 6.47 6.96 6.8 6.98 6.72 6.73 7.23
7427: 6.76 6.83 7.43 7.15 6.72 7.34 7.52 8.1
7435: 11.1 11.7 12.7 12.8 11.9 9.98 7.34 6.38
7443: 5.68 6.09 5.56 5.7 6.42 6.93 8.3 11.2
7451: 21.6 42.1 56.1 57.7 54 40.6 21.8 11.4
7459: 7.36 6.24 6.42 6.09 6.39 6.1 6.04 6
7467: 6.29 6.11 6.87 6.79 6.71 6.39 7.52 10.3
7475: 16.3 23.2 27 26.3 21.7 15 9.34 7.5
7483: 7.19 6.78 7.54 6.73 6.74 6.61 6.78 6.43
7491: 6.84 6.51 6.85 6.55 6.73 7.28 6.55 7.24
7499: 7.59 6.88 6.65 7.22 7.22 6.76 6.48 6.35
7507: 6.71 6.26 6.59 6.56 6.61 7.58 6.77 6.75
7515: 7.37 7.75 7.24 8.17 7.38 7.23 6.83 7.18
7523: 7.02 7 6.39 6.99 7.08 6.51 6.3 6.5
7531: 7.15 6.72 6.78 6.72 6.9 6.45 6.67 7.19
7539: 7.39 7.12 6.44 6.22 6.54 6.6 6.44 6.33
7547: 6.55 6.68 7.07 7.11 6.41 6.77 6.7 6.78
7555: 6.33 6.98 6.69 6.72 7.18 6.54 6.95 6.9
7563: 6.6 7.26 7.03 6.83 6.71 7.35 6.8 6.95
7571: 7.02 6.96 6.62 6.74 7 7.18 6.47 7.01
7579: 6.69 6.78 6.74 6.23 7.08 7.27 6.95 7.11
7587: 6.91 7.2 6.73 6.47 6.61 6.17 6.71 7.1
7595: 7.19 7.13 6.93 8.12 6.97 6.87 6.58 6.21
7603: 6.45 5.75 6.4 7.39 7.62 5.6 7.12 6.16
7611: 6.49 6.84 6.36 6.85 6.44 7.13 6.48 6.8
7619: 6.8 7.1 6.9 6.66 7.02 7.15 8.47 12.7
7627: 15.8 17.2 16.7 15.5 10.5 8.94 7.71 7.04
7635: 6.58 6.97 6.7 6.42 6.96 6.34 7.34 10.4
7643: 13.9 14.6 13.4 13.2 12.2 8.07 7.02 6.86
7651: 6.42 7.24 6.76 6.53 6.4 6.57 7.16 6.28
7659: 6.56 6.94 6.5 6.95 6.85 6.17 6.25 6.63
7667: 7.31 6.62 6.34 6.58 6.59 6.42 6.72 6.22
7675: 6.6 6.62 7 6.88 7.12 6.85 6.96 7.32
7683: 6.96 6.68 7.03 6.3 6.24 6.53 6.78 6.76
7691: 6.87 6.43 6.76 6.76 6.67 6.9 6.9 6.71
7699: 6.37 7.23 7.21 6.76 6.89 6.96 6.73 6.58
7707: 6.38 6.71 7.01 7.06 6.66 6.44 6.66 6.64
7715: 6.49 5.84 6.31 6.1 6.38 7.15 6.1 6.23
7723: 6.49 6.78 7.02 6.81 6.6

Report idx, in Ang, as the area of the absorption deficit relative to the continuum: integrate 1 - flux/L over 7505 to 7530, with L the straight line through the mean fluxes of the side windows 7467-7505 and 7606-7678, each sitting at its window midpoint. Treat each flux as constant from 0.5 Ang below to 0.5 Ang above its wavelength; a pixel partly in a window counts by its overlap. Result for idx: 5.9 Ang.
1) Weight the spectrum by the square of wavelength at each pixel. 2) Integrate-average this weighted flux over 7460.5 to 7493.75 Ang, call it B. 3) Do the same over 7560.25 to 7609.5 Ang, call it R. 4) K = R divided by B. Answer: 0.74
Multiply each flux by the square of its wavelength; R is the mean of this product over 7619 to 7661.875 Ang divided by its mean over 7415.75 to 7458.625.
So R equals 0.7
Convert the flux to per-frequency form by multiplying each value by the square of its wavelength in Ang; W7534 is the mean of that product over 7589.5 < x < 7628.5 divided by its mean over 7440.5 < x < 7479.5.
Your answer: 0.5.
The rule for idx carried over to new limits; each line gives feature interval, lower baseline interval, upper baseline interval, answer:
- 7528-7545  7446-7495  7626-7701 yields 7.35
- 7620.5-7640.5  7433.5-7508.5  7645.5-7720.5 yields -3.23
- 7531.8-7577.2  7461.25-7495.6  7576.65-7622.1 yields 5.62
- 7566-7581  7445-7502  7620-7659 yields 5.29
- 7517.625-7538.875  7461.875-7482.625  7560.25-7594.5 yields 4.72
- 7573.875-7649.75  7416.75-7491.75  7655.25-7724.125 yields 2.58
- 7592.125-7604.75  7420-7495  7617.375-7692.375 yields 3.15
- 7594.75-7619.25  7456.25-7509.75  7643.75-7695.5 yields 3.37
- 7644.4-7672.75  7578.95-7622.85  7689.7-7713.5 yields -2.66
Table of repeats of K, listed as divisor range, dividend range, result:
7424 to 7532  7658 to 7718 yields 0.69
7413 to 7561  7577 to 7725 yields 0.82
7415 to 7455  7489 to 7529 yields 0.59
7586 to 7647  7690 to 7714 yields 0.84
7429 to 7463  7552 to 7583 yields 0.47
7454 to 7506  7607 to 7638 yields 0.80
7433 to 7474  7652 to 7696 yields 0.52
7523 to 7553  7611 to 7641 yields 1.30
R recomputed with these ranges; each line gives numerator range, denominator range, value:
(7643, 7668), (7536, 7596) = 1.20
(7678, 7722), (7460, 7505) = 0.80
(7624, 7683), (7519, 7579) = 1.25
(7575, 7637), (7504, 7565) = 1.14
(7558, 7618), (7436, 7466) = 0.45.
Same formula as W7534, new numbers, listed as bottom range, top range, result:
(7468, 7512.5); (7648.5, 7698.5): 0.79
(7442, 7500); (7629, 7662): 0.70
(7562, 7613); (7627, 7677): 1.23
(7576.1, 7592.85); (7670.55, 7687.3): 1.02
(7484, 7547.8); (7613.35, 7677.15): 1.23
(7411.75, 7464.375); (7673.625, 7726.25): 0.59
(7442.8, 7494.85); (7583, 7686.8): 0.60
